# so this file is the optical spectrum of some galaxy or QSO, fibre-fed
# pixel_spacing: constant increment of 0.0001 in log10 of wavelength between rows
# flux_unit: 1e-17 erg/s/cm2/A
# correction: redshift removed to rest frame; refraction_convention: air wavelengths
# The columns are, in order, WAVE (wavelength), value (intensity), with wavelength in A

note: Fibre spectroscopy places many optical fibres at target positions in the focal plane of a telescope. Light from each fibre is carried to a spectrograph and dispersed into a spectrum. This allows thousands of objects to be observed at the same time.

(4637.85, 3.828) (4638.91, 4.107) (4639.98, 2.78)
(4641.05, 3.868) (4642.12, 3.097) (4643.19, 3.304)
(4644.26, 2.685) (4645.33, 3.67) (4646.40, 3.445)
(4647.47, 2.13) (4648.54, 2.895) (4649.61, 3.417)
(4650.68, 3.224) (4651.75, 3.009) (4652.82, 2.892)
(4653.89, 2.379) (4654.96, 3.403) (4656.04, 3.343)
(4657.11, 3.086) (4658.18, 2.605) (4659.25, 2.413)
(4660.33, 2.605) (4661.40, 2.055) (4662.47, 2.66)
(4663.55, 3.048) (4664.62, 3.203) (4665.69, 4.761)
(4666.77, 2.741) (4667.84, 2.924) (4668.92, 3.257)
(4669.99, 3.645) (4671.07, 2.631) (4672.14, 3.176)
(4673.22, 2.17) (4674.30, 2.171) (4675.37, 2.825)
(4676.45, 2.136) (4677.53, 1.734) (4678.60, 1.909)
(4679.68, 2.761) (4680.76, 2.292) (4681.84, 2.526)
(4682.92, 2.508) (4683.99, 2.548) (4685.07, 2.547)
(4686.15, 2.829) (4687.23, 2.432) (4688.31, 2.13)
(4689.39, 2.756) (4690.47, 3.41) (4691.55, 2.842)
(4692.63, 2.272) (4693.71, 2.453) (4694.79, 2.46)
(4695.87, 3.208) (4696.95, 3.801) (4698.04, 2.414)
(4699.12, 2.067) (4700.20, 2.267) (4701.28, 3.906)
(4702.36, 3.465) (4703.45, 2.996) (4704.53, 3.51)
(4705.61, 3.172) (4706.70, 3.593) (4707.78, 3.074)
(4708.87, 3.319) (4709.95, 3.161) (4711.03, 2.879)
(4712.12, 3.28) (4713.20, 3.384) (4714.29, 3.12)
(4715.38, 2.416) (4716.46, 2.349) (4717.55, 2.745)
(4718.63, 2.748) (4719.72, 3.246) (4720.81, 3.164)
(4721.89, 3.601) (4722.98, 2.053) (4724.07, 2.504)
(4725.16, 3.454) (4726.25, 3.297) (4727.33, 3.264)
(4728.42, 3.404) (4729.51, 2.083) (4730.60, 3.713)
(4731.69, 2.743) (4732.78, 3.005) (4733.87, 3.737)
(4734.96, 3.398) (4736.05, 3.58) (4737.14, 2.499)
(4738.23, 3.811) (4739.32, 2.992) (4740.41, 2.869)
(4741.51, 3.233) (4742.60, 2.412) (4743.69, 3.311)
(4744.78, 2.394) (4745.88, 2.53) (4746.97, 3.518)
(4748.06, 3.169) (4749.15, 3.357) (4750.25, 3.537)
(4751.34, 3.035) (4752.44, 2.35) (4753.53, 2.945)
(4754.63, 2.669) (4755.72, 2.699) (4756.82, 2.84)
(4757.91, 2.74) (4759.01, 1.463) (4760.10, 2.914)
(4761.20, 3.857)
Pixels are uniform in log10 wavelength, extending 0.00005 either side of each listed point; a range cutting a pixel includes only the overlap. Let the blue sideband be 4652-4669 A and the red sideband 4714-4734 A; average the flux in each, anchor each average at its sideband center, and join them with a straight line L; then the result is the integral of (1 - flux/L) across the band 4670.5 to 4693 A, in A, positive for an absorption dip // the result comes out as 3.42 A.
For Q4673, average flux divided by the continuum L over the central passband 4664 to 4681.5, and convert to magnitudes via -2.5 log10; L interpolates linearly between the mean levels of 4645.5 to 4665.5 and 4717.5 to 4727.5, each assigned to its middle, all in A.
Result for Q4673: 0.07 mag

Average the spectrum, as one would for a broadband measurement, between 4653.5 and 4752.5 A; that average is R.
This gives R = 2.91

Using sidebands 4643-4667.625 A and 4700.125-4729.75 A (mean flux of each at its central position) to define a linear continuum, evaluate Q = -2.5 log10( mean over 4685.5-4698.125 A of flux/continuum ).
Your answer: 0.11 mag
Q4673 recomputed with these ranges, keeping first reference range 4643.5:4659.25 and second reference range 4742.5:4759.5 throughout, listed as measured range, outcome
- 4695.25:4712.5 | -0.08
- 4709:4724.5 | -0.01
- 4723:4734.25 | -0.07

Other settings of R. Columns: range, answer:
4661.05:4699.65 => 2.71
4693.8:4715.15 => 3.08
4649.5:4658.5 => 3.03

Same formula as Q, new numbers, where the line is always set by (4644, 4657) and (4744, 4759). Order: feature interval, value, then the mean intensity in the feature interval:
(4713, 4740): -0.051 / 3.05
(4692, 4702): 0.071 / 2.78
